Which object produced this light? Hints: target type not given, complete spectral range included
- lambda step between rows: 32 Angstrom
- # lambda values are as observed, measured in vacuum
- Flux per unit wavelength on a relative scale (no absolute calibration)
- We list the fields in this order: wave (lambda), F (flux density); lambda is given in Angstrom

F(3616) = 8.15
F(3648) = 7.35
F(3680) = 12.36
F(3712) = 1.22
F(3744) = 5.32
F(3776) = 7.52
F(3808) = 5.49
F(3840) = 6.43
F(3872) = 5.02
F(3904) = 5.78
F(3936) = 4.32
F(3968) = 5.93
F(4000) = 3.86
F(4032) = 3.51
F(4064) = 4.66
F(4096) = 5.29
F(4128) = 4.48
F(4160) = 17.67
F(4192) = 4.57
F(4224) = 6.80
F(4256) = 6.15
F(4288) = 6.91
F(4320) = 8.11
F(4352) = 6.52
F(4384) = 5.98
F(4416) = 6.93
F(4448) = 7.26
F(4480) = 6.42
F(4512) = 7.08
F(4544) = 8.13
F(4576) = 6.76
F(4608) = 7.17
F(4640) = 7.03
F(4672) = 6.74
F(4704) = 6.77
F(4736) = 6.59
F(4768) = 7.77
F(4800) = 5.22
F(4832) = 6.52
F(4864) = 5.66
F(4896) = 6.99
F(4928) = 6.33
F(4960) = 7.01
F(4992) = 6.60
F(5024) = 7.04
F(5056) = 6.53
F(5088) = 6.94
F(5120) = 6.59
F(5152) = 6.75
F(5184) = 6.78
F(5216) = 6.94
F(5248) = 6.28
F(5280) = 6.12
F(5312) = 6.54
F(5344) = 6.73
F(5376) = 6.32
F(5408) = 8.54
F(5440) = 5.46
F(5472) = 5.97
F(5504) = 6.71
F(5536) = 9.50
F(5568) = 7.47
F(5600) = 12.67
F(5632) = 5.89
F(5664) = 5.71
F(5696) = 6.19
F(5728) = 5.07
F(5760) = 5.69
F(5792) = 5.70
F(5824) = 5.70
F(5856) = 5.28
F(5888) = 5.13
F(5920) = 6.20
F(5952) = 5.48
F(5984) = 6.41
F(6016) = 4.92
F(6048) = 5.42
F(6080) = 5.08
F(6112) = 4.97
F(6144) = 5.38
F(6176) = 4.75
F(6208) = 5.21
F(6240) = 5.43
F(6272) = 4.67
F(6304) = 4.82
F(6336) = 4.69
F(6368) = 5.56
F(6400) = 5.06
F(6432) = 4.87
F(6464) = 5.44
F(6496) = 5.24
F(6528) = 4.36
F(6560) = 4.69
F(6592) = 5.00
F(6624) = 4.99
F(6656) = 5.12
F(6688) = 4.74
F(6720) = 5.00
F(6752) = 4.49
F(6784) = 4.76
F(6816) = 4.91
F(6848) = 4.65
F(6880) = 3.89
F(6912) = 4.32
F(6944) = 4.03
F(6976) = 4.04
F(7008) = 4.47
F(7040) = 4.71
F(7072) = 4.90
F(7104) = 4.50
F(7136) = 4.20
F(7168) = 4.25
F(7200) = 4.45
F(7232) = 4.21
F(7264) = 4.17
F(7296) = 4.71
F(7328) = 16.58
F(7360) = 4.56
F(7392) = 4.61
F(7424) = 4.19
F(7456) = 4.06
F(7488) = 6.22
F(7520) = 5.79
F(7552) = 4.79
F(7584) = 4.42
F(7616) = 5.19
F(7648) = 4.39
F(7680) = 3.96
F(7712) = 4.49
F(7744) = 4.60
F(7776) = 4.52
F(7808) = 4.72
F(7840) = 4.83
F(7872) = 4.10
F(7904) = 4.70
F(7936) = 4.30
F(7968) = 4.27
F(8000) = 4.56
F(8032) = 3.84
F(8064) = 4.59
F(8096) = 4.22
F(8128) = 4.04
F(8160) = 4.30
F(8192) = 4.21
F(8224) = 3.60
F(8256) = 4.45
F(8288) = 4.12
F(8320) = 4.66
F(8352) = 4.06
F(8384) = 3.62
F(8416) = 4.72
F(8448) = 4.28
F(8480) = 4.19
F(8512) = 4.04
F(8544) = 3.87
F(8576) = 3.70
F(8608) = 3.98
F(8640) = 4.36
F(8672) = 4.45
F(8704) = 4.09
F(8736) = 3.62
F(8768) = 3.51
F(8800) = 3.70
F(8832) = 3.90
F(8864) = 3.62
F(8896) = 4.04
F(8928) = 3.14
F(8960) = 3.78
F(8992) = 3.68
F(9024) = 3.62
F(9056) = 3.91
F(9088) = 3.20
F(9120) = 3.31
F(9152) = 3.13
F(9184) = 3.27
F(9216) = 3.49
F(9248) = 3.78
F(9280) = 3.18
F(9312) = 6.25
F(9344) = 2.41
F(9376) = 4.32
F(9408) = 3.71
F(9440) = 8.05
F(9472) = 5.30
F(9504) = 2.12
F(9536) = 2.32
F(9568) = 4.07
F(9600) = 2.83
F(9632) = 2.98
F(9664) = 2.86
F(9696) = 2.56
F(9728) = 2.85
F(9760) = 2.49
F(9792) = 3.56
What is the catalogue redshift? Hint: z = 0.12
